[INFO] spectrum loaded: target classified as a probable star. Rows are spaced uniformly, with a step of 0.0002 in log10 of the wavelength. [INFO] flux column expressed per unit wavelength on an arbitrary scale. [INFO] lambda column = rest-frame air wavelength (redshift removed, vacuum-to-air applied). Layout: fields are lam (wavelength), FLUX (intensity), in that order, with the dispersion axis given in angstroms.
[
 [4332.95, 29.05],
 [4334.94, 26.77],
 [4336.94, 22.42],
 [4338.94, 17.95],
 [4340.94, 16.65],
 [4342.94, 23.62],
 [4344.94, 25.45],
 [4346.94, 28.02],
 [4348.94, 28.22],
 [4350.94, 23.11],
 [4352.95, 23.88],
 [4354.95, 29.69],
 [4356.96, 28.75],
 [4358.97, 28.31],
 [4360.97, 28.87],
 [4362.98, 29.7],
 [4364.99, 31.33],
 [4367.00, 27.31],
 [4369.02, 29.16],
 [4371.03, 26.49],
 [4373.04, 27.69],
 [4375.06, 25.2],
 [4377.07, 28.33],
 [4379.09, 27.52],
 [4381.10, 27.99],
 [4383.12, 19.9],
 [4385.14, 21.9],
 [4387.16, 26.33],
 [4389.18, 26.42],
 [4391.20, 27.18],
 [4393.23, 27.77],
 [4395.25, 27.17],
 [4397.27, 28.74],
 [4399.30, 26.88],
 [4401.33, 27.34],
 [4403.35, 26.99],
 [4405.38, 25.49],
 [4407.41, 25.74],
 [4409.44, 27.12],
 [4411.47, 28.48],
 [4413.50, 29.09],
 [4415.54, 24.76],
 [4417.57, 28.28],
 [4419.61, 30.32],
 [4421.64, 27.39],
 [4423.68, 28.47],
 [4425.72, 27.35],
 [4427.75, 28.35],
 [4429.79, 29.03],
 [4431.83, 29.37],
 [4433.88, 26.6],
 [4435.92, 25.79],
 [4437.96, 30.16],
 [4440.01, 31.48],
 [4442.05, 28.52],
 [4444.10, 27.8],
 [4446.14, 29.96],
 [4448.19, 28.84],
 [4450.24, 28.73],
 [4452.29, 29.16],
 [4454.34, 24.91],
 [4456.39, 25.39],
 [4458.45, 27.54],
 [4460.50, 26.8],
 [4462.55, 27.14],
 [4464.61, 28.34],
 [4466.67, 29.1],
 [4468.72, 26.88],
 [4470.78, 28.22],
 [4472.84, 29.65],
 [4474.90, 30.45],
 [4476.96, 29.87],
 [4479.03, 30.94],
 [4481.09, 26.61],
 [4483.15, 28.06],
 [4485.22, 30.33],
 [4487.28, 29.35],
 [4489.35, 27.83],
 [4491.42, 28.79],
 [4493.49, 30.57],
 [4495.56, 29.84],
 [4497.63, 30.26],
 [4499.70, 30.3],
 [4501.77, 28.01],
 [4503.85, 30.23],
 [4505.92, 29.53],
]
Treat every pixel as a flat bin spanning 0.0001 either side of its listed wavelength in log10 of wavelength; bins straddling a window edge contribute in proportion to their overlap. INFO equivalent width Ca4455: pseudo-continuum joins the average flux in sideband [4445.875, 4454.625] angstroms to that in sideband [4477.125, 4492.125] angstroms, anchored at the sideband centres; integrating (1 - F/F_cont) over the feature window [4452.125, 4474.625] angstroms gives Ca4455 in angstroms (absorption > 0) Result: 0.8 angstroms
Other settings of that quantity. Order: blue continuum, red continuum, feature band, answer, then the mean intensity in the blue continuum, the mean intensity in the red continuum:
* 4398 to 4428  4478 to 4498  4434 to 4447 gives -0.31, 27.5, 29.2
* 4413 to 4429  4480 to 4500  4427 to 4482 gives 0.37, 28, 29.2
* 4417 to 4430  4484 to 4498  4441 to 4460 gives 0.67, 28.4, 29.5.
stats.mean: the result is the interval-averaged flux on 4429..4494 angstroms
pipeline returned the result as 28.5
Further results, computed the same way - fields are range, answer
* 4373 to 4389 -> 25.5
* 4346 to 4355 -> 26.3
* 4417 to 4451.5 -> 28.6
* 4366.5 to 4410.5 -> 26.6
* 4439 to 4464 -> 28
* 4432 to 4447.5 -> 28.7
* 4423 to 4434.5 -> 28.2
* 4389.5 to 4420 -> 27.3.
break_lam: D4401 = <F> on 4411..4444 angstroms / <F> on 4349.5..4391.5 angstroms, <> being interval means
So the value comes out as 1.05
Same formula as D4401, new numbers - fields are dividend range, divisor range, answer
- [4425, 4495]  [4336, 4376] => 1.09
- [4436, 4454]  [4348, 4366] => 1.04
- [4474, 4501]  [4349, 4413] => 1.09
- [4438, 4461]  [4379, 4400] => 1.08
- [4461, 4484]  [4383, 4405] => 1.09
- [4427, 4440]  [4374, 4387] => 1.13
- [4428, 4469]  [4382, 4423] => 1.05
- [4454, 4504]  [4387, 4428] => 1.04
